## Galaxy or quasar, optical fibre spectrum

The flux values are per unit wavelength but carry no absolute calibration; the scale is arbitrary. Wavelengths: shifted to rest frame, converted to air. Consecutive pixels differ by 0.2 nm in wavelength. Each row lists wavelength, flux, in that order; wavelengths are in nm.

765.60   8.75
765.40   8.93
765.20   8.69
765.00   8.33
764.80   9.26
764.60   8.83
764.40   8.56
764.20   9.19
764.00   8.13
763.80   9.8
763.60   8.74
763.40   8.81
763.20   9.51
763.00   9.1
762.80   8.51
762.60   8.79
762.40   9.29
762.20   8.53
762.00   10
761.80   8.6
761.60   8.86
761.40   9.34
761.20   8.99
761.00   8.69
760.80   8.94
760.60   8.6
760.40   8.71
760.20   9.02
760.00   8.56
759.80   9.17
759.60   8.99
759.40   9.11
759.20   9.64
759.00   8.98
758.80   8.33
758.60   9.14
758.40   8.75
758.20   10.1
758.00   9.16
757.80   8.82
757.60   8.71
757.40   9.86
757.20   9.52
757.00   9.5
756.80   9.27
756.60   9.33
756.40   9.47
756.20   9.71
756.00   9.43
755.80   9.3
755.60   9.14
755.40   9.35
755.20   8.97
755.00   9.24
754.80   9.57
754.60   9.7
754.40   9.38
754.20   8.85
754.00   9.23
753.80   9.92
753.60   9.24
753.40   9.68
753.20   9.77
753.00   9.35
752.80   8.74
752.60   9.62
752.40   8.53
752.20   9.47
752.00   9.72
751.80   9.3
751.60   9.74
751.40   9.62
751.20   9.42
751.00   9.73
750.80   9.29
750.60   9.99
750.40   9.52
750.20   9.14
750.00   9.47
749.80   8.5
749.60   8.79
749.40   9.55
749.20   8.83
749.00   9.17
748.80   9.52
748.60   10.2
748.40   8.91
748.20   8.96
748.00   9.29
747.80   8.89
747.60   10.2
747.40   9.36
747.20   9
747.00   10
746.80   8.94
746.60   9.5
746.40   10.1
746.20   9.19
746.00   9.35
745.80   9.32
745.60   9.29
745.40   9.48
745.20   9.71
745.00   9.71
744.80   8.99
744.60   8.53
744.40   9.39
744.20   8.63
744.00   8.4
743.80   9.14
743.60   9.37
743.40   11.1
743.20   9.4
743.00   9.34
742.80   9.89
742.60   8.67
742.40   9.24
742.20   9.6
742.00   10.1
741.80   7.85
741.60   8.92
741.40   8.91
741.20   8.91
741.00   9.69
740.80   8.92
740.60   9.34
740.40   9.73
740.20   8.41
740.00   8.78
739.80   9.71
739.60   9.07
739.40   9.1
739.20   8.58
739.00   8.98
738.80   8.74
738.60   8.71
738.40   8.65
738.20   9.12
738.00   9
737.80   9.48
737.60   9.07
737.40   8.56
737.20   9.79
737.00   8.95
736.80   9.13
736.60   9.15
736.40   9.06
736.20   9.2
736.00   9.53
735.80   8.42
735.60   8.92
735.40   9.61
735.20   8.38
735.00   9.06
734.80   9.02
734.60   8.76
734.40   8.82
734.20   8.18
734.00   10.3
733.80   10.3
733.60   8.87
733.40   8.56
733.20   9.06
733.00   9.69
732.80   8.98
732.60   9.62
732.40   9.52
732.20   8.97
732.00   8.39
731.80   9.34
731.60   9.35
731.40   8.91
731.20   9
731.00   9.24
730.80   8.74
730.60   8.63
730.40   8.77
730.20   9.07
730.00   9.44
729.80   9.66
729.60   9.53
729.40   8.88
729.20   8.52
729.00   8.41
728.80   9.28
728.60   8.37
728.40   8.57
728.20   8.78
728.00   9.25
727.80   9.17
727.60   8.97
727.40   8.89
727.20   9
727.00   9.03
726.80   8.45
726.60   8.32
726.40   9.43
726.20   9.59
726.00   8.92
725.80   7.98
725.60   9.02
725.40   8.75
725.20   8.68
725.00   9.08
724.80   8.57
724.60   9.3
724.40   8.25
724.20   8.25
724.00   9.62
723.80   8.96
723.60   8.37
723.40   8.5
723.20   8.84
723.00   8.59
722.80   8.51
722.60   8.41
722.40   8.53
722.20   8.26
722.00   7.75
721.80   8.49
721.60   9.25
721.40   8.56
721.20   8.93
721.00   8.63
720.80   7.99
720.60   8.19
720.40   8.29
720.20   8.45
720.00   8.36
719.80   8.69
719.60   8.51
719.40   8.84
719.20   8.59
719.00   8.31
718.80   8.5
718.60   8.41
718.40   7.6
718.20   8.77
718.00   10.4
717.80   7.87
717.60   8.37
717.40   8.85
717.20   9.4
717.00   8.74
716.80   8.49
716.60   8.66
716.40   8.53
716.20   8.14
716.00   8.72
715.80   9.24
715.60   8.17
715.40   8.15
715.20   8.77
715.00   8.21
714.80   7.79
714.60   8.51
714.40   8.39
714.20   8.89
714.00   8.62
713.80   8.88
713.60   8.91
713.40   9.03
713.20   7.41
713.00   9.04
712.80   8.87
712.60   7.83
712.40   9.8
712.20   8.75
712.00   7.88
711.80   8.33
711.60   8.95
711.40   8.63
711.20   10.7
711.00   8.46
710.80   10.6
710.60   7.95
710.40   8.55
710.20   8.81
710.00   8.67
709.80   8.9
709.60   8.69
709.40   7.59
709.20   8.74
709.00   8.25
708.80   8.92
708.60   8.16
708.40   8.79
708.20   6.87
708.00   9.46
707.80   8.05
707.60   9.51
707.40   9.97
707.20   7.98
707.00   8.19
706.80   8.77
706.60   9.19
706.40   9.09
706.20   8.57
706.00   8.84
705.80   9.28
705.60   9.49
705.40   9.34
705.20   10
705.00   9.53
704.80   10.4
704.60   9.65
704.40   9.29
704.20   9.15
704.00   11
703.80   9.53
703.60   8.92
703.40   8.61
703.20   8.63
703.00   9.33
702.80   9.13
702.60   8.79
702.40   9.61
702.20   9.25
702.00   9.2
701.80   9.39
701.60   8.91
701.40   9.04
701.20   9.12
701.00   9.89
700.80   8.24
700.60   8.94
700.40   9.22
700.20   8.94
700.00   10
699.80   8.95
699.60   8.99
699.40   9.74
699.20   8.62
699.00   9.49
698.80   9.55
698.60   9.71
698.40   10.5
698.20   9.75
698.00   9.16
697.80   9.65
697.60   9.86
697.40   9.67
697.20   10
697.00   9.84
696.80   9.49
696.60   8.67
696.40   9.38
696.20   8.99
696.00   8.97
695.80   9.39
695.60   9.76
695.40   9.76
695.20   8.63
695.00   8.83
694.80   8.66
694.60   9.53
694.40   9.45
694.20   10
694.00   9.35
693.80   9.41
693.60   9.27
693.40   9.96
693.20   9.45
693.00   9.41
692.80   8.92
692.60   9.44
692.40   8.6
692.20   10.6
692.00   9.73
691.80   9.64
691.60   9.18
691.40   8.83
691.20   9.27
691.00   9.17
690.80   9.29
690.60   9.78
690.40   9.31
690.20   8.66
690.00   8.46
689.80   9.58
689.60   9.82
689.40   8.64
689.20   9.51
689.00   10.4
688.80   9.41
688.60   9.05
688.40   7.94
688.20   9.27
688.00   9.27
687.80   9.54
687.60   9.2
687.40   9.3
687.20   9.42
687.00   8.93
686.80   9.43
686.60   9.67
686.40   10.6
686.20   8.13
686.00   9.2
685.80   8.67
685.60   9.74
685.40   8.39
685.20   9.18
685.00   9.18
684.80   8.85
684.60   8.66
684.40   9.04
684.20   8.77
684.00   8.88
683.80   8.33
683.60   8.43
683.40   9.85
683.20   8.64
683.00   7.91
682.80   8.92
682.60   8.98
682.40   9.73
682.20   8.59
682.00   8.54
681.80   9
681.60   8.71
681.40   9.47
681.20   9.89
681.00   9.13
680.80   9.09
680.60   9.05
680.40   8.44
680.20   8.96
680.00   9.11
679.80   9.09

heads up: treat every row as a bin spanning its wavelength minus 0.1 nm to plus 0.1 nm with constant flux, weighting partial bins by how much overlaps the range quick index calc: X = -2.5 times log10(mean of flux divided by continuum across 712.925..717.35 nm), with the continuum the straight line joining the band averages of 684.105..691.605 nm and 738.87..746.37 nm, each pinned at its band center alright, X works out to 0.08 mag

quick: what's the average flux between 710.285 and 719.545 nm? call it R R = 8.66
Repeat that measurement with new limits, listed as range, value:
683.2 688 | 9.1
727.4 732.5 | 8.99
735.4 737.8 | 9.11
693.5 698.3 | 9.39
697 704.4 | 9.35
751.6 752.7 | 9.37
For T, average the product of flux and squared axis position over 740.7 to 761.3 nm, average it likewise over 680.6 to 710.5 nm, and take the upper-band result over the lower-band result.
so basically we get 1.2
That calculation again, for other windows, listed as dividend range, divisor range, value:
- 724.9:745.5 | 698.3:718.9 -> 1.10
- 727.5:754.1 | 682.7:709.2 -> 1.13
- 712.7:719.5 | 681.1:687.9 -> 1.04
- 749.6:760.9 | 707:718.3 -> 1.20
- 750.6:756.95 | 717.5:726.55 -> 1.19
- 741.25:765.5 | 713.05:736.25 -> 1.13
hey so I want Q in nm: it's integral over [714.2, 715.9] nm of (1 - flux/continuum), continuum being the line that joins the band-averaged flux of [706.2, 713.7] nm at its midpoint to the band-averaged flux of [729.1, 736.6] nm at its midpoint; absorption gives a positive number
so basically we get 0.07 nm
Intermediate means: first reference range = 8.71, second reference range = 9.09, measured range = 8.43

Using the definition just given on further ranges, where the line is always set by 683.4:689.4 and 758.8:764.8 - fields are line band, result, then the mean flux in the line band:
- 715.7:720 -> 0.195 nm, 8.64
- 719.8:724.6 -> 0.267 nm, 8.54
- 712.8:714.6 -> 0.082 nm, 8.65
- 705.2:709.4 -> 0.140 nm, 8.77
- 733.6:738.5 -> -0.045 nm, 9.1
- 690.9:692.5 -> -0.047 nm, 9.38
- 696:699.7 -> -0.160 nm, 9.49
